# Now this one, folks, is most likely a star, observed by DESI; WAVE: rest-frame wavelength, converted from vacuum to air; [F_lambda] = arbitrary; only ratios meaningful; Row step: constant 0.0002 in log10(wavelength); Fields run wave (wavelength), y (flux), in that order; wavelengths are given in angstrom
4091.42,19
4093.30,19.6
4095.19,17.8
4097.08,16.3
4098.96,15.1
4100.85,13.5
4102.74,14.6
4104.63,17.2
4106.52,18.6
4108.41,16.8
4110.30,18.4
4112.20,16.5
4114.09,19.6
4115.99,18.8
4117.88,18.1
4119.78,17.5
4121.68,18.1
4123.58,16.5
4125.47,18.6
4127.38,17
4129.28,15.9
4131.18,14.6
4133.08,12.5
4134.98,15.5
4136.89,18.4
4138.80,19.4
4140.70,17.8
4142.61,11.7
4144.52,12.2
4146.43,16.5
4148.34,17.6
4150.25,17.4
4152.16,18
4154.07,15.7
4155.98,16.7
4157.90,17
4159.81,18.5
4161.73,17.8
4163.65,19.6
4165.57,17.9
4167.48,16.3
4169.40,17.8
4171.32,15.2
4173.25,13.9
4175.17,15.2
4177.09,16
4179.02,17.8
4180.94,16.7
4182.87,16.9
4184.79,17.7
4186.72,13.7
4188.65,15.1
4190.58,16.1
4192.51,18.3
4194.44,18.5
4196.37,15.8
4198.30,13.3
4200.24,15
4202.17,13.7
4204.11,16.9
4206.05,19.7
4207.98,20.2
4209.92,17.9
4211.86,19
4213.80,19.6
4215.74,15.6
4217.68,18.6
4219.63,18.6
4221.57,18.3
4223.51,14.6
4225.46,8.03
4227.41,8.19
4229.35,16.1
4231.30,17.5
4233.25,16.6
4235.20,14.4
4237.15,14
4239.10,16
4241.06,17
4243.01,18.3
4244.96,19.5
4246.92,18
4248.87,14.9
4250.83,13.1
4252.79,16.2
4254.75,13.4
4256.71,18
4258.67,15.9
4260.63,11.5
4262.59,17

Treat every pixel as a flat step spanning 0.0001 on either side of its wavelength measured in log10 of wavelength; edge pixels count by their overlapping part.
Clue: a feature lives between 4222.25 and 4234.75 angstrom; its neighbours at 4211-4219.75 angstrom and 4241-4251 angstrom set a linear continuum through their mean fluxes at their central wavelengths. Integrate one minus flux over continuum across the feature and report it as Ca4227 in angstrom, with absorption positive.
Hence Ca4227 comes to 2.9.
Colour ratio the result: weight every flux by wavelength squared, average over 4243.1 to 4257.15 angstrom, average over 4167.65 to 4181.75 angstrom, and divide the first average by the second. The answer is 1.0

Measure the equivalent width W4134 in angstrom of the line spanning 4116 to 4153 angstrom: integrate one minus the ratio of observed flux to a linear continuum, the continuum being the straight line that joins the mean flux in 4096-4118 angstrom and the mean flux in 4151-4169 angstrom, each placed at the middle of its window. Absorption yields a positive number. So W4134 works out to 1.5 angstrom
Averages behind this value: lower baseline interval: 16.9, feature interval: 16.5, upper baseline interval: 17.5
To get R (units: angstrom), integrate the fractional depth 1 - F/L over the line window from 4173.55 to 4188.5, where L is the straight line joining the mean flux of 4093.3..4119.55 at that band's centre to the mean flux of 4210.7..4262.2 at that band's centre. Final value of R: 0.2 angstrom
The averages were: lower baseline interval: 17.1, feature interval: 16.1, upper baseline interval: 15.8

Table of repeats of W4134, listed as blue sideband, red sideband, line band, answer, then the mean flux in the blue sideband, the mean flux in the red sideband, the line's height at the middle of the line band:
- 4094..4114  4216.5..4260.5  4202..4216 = -2.1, 16.7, 15.6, 15.8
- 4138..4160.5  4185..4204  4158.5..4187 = -1.3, 16.5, 15.6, 16.1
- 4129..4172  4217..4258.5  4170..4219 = -1.8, 16.5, 15.7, 16.1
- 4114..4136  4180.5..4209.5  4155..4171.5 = -0.9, 16.8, 16.5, 16.6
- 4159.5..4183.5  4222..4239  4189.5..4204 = -0.2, 16.8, 13.9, 15.6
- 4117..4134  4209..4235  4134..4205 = -0.6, 16.5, 16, 16.3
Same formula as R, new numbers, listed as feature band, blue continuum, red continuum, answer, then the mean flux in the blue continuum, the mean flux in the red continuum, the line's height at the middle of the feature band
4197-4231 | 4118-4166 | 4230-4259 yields 0.53 angstrom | 16.7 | 16.2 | 16.4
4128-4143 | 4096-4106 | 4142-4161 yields 0.10 angstrom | 15.5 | 16.2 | 16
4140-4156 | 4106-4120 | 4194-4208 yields 1.36 angstrom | 18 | 16.3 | 17.4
